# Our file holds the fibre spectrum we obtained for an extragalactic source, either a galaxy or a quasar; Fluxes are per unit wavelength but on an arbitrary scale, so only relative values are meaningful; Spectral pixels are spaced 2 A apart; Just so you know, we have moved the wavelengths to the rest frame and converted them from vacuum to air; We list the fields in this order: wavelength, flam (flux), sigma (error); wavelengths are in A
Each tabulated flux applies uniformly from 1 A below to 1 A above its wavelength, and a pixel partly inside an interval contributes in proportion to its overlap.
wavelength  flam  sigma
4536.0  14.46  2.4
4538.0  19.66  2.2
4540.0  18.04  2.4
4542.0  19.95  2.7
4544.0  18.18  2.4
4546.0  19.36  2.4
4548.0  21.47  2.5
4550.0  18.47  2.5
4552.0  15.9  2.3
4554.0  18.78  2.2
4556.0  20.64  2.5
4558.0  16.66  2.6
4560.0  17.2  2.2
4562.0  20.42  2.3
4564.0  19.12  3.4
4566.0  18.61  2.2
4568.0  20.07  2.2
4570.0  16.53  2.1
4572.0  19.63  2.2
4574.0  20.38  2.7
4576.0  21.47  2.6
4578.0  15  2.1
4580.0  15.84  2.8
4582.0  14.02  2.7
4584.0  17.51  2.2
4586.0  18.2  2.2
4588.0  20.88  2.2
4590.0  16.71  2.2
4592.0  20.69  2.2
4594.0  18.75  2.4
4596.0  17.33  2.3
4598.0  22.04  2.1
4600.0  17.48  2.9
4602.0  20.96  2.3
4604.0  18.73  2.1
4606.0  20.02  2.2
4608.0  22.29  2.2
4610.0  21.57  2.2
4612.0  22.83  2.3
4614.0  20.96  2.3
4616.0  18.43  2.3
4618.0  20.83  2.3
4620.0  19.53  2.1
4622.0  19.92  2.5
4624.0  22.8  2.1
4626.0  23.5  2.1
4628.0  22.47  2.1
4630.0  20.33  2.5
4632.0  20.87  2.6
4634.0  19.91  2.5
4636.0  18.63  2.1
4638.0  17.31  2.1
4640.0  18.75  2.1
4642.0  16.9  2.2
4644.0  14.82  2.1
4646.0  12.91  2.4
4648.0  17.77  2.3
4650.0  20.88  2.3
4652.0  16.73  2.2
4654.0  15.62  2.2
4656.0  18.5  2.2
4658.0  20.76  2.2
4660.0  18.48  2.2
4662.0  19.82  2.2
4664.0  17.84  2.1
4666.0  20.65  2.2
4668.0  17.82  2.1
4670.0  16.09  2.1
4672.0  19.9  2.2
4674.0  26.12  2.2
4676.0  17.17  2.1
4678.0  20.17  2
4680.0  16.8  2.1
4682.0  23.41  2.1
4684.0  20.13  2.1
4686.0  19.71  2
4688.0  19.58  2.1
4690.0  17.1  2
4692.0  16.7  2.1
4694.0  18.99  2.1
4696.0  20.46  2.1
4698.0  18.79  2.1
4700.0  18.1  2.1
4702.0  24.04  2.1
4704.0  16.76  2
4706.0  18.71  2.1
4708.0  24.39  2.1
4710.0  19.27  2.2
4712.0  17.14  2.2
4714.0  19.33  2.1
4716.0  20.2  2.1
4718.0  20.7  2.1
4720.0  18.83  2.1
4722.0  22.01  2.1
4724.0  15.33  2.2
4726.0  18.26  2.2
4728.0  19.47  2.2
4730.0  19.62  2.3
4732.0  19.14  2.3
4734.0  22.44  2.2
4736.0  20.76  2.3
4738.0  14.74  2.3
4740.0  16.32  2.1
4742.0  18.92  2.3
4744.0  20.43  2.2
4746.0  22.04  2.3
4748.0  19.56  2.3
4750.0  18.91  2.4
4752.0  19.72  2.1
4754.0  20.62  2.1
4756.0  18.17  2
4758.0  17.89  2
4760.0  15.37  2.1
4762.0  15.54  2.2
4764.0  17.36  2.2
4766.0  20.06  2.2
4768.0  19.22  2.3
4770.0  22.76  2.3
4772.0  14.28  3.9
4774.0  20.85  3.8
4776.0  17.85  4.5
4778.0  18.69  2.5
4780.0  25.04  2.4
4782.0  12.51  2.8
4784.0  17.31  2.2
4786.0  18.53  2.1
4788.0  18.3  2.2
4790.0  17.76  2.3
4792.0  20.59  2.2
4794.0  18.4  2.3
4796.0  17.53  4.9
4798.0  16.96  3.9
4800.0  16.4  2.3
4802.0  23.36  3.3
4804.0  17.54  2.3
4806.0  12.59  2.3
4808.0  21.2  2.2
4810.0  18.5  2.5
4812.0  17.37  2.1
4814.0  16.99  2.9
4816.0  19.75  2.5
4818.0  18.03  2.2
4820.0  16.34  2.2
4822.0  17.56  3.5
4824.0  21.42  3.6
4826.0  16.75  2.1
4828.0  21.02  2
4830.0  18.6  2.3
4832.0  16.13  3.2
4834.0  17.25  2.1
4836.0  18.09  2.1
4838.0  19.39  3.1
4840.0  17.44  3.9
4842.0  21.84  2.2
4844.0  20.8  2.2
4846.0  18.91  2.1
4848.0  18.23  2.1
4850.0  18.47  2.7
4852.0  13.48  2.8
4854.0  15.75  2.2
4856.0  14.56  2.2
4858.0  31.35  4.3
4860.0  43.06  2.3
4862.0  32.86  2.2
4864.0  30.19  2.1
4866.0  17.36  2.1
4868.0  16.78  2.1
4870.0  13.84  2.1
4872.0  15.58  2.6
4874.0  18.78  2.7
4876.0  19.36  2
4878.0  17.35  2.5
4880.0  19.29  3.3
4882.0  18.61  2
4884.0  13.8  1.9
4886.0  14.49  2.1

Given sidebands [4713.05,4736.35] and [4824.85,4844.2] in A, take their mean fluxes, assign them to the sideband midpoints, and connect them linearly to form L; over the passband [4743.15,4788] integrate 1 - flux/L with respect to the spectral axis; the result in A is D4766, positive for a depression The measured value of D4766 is 1.25 A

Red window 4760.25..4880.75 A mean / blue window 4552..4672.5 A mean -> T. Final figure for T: 1.01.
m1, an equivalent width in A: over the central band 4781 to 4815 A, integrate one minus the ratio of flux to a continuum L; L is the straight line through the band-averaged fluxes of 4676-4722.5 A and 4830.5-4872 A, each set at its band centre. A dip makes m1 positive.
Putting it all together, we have 4.2 A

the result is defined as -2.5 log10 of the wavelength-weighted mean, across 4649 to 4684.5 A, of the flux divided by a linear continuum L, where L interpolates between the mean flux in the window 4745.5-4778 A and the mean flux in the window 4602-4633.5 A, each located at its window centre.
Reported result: 0.05 mag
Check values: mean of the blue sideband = 21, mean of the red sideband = 18.7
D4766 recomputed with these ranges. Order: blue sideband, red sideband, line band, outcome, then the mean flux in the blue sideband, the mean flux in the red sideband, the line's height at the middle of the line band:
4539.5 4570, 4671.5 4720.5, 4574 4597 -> 1.2 A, 18.8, 19.7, 19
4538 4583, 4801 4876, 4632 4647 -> 1.2 A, 18.5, 19.6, 18.8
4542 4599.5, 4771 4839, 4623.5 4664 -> -0.8 A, 18.6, 18.2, 18.5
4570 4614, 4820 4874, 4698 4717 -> -0.1 A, 19.1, 20.2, 19.6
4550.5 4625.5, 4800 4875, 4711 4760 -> 0.8 A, 19.2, 19.6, 19.4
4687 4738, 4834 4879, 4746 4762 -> 0.9 A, 19.4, 20.5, 19.7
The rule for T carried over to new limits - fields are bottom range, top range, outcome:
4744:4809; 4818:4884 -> 1.07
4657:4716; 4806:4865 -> 1.04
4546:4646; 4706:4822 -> 0.98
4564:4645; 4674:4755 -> 1.01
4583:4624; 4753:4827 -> 0.92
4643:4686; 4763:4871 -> 1.03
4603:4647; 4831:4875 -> 1.04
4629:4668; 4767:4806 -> 1.01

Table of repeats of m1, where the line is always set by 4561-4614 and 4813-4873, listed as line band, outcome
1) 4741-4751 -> -0.17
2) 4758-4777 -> 1.51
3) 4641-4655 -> 2.04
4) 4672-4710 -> -0.70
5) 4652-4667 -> 0.54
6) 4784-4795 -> 0.66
